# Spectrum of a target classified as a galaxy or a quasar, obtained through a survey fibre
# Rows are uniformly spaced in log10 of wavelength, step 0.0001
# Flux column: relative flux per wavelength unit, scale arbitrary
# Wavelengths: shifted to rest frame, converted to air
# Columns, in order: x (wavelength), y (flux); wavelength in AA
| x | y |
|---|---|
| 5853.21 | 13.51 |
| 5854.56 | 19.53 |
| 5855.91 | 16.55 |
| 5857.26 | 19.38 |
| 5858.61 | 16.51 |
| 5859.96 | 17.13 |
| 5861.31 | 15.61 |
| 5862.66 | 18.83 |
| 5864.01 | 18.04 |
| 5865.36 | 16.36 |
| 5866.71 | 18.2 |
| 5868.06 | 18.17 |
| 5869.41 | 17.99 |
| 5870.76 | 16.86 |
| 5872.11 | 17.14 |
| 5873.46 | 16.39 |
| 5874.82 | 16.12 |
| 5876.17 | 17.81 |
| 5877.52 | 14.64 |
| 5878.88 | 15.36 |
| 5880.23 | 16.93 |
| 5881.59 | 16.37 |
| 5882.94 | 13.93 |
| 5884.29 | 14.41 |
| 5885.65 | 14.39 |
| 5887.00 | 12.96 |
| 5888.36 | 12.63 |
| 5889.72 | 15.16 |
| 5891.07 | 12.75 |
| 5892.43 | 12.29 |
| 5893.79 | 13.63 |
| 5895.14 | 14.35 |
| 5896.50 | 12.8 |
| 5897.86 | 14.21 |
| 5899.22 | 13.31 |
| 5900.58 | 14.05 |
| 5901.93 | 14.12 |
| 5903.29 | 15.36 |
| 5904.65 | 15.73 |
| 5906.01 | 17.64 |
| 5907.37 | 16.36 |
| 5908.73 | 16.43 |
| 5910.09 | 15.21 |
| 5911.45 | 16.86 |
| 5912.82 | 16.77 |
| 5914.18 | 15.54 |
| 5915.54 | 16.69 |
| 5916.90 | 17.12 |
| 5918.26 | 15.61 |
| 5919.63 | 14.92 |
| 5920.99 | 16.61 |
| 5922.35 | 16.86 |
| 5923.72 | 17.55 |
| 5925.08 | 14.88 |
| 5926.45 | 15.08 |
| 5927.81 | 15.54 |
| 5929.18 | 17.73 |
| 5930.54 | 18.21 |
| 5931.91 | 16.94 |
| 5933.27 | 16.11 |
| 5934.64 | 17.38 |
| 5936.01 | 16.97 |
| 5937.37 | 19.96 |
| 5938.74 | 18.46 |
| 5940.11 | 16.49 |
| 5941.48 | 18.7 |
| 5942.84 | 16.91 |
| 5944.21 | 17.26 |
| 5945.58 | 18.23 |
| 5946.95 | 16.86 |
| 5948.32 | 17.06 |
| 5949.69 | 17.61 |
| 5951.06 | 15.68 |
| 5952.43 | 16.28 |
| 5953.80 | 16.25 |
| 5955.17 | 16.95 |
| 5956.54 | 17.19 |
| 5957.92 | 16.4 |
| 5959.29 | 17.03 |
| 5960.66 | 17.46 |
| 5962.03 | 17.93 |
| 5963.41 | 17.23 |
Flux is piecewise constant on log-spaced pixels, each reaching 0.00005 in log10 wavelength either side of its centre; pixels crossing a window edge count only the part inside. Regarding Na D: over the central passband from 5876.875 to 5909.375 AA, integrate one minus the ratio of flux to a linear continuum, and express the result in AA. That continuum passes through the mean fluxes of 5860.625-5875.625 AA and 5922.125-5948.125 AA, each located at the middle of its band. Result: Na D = 5.0 AA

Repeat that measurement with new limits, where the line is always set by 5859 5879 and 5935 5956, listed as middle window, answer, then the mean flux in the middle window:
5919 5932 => 0.6 AA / 16.4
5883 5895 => 2.5 AA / 13.6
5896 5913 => 1.9 AA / 15.3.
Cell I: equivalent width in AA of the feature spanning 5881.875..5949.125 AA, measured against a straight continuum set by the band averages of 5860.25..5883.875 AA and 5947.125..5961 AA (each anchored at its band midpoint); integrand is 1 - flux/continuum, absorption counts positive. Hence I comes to 3.7 AA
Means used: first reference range 16.7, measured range 15.8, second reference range 16.8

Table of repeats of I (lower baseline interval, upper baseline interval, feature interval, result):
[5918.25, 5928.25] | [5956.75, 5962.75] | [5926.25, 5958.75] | -1.1 AA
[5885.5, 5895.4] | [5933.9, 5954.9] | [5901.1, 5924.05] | -1.7 AA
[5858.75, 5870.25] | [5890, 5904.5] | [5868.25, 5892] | 0.5 AA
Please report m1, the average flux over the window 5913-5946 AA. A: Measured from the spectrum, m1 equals 16.9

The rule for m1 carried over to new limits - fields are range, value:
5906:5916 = 16.3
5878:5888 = 14.8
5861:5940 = 15.9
